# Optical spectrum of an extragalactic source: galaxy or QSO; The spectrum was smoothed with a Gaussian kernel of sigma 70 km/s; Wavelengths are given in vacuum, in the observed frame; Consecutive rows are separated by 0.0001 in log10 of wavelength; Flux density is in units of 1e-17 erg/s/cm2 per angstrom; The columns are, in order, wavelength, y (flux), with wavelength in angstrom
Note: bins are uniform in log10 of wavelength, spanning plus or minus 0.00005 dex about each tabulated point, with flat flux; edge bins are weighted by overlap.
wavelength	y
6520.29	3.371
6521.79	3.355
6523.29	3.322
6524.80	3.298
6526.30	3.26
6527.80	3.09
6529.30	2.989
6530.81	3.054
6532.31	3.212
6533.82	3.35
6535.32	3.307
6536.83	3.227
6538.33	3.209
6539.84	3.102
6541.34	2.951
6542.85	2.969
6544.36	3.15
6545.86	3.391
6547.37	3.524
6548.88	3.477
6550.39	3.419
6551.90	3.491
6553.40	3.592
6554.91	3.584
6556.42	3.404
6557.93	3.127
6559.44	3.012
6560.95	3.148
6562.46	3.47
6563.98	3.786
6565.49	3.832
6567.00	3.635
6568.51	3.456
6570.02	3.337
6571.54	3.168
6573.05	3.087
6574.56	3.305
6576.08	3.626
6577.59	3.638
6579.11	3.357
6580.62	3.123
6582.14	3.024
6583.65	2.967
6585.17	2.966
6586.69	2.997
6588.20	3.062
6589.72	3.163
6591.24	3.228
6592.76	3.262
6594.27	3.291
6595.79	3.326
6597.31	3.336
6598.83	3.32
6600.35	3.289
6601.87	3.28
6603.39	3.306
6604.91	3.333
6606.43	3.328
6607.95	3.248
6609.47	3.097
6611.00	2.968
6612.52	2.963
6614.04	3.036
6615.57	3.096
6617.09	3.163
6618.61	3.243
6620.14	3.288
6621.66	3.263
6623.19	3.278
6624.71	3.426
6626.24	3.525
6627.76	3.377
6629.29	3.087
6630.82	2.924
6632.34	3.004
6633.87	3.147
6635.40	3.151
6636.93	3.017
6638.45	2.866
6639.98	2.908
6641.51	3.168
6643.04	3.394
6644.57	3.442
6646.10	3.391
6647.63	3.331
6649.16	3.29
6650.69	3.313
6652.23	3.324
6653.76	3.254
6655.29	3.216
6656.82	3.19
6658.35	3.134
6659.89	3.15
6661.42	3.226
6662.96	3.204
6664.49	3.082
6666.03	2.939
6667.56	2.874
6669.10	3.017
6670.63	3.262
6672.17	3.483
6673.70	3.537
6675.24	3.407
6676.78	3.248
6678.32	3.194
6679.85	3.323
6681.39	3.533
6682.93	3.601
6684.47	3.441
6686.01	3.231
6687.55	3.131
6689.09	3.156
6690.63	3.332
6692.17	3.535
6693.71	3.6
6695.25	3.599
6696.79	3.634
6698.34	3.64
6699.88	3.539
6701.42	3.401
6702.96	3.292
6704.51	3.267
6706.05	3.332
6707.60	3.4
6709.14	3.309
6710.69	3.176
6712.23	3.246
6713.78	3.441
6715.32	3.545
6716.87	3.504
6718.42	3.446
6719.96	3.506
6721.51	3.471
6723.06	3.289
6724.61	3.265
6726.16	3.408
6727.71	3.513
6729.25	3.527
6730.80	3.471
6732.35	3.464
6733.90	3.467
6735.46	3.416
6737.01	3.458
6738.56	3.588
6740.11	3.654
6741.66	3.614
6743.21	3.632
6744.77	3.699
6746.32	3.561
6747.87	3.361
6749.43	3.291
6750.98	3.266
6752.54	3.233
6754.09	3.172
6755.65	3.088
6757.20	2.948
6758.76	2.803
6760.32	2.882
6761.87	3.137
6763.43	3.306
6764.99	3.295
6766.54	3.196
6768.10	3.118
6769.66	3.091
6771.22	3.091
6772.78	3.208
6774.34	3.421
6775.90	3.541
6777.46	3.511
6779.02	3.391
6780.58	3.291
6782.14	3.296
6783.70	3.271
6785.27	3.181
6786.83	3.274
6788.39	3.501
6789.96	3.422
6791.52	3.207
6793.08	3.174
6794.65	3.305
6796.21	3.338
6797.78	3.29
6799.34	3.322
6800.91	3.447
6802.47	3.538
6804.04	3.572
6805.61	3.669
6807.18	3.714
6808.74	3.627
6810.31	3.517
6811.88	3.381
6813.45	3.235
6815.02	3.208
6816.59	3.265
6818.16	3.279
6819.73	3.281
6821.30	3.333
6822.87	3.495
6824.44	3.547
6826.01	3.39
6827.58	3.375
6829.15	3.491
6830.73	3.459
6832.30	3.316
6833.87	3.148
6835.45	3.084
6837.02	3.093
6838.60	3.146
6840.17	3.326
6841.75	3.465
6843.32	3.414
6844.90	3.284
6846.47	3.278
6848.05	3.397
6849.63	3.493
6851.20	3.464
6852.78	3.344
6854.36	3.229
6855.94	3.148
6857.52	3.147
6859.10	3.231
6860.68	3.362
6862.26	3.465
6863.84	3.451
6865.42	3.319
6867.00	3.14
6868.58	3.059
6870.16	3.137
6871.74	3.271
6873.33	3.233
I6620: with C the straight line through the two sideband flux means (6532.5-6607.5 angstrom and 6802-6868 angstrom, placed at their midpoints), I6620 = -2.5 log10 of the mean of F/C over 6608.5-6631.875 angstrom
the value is 0.04 mag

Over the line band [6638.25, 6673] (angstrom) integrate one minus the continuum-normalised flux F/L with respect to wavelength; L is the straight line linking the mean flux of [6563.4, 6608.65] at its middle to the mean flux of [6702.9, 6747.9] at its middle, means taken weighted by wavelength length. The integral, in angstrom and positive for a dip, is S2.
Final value 1.80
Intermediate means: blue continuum 3.3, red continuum 3.45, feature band 3.2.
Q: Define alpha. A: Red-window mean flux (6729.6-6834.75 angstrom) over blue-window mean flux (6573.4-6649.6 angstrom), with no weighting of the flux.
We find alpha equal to 1.04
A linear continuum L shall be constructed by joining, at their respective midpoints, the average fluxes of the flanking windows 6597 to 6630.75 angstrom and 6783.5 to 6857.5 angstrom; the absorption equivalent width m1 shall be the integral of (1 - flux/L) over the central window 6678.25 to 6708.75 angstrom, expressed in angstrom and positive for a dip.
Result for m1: -1.3 angstrom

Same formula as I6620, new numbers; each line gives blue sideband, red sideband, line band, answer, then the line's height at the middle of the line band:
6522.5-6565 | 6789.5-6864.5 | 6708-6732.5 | -0.026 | 3.33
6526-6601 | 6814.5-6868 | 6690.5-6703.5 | -0.071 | 3.3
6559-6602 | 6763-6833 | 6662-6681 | 0.034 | 3.32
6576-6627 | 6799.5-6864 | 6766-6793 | 0.014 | 3.33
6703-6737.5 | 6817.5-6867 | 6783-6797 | 0.021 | 3.36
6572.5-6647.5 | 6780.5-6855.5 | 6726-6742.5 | -0.069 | 3.3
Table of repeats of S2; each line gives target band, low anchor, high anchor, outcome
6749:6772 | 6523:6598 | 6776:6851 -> 1.53 angstrom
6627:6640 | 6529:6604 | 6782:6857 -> 0.96 angstrom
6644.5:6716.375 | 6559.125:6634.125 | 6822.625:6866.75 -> -0.96 angstrom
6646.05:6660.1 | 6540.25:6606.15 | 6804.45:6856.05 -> 0.29 angstrom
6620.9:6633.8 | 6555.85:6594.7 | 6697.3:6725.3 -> 0.38 angstrom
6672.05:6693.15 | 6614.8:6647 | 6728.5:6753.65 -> -0.24 angstrom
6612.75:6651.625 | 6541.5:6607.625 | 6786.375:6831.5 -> 1.54 angstrom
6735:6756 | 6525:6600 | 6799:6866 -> -0.62 angstrom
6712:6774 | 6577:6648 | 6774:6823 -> -0.30 angstrom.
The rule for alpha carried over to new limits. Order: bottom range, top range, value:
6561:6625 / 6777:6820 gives 1.03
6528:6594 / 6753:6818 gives 1.01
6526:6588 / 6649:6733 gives 1.02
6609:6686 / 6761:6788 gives 1.02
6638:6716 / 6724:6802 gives 1.01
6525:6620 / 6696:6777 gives 1.03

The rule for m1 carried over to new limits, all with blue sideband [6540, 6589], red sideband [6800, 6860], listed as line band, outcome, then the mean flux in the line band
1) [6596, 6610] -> 0.1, 3.29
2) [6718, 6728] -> -0.2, 3.41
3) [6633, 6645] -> 0.7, 3.13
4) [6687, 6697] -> -0.3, 3.42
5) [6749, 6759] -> 0.7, 3.13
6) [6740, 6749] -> -0.6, 3.57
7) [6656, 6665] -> 0.4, 3.17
